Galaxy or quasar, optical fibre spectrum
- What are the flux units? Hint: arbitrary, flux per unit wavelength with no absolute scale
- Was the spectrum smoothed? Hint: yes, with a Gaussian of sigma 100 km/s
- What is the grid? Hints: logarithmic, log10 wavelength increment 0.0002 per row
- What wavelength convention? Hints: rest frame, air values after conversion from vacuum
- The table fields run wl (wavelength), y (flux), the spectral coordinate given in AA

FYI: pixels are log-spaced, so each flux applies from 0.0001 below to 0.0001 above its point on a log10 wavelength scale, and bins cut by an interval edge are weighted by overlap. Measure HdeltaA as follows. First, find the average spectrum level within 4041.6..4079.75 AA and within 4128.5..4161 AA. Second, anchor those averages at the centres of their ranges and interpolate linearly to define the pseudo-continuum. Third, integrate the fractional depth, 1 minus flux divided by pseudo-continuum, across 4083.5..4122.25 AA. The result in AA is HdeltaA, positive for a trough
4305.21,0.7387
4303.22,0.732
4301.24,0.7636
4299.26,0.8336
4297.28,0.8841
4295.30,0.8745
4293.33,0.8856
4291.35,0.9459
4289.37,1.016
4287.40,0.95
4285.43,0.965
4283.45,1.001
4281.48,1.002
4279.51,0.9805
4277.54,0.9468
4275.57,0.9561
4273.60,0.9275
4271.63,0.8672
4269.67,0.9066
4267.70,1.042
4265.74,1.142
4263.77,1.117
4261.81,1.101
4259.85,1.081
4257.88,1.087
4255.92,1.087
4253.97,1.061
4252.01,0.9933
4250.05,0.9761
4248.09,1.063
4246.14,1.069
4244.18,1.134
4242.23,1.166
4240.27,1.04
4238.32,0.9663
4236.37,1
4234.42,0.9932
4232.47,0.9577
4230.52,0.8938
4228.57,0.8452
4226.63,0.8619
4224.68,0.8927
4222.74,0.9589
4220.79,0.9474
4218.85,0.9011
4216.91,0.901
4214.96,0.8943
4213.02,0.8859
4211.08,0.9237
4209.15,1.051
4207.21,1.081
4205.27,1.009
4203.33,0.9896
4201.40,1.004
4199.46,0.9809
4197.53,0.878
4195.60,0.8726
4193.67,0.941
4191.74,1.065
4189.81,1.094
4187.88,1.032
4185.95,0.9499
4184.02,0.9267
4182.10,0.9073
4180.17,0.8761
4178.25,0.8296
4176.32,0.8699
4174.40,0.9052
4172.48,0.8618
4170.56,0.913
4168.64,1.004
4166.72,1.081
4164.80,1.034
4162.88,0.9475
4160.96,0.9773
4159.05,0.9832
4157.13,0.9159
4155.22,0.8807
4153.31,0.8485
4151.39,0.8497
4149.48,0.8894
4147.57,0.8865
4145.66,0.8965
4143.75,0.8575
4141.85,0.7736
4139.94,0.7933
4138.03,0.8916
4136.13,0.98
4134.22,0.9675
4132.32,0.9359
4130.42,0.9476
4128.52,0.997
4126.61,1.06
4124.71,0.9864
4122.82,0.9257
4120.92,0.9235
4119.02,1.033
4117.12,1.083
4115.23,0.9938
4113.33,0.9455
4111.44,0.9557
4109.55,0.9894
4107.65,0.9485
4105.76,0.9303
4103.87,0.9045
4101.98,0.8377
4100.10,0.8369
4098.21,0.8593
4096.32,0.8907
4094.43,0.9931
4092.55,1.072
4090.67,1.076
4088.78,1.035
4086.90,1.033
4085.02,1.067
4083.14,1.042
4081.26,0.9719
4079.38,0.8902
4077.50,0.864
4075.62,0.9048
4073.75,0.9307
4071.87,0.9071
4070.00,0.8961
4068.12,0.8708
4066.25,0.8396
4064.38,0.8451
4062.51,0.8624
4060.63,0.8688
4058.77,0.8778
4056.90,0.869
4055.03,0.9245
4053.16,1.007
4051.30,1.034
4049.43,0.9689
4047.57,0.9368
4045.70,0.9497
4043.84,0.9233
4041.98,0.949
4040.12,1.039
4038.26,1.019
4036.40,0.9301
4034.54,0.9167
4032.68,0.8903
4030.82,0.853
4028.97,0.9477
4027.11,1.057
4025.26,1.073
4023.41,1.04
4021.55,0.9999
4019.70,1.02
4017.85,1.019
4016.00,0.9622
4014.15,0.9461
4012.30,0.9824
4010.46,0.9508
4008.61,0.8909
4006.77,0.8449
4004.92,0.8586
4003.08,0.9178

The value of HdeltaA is -2.8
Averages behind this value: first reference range 0.91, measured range 0.971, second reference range 0.899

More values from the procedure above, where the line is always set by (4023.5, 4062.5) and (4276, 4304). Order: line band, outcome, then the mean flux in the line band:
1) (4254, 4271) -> -2.71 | 1.07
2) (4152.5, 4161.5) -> 0.14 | 0.921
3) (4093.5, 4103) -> 0.60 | 0.883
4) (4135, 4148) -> 0.94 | 0.869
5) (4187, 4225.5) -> -1.57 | 0.965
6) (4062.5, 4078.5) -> 1.12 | 0.881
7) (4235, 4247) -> -1.79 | 1.06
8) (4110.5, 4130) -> -1.02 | 0.989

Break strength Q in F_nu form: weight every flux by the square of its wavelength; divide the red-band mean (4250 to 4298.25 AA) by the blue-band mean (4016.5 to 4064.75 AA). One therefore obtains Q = 1.2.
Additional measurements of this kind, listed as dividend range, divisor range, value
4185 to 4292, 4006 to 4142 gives 1.13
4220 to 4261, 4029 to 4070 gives 1.19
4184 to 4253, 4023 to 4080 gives 1.14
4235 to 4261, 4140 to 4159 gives 1.27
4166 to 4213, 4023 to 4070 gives 1.10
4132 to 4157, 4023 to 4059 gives 0.96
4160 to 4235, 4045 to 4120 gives 1.06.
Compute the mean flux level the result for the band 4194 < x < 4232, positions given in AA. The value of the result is 0.936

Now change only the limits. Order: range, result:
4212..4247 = 0.961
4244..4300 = 0.995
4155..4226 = 0.951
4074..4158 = 0.94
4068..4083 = 0.913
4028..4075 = 0.922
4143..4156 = 0.873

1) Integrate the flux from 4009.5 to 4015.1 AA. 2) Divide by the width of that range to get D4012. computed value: 0.96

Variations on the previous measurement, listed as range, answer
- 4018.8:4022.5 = 1.01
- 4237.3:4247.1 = 1.07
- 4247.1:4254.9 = 1.02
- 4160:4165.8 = 0.987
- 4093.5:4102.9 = 0.883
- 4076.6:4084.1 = 0.943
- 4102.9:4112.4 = 0.945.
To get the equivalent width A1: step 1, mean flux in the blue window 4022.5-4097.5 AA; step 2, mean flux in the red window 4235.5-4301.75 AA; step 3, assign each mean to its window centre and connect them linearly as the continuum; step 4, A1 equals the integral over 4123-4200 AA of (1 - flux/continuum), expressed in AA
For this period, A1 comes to 3.3 AA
